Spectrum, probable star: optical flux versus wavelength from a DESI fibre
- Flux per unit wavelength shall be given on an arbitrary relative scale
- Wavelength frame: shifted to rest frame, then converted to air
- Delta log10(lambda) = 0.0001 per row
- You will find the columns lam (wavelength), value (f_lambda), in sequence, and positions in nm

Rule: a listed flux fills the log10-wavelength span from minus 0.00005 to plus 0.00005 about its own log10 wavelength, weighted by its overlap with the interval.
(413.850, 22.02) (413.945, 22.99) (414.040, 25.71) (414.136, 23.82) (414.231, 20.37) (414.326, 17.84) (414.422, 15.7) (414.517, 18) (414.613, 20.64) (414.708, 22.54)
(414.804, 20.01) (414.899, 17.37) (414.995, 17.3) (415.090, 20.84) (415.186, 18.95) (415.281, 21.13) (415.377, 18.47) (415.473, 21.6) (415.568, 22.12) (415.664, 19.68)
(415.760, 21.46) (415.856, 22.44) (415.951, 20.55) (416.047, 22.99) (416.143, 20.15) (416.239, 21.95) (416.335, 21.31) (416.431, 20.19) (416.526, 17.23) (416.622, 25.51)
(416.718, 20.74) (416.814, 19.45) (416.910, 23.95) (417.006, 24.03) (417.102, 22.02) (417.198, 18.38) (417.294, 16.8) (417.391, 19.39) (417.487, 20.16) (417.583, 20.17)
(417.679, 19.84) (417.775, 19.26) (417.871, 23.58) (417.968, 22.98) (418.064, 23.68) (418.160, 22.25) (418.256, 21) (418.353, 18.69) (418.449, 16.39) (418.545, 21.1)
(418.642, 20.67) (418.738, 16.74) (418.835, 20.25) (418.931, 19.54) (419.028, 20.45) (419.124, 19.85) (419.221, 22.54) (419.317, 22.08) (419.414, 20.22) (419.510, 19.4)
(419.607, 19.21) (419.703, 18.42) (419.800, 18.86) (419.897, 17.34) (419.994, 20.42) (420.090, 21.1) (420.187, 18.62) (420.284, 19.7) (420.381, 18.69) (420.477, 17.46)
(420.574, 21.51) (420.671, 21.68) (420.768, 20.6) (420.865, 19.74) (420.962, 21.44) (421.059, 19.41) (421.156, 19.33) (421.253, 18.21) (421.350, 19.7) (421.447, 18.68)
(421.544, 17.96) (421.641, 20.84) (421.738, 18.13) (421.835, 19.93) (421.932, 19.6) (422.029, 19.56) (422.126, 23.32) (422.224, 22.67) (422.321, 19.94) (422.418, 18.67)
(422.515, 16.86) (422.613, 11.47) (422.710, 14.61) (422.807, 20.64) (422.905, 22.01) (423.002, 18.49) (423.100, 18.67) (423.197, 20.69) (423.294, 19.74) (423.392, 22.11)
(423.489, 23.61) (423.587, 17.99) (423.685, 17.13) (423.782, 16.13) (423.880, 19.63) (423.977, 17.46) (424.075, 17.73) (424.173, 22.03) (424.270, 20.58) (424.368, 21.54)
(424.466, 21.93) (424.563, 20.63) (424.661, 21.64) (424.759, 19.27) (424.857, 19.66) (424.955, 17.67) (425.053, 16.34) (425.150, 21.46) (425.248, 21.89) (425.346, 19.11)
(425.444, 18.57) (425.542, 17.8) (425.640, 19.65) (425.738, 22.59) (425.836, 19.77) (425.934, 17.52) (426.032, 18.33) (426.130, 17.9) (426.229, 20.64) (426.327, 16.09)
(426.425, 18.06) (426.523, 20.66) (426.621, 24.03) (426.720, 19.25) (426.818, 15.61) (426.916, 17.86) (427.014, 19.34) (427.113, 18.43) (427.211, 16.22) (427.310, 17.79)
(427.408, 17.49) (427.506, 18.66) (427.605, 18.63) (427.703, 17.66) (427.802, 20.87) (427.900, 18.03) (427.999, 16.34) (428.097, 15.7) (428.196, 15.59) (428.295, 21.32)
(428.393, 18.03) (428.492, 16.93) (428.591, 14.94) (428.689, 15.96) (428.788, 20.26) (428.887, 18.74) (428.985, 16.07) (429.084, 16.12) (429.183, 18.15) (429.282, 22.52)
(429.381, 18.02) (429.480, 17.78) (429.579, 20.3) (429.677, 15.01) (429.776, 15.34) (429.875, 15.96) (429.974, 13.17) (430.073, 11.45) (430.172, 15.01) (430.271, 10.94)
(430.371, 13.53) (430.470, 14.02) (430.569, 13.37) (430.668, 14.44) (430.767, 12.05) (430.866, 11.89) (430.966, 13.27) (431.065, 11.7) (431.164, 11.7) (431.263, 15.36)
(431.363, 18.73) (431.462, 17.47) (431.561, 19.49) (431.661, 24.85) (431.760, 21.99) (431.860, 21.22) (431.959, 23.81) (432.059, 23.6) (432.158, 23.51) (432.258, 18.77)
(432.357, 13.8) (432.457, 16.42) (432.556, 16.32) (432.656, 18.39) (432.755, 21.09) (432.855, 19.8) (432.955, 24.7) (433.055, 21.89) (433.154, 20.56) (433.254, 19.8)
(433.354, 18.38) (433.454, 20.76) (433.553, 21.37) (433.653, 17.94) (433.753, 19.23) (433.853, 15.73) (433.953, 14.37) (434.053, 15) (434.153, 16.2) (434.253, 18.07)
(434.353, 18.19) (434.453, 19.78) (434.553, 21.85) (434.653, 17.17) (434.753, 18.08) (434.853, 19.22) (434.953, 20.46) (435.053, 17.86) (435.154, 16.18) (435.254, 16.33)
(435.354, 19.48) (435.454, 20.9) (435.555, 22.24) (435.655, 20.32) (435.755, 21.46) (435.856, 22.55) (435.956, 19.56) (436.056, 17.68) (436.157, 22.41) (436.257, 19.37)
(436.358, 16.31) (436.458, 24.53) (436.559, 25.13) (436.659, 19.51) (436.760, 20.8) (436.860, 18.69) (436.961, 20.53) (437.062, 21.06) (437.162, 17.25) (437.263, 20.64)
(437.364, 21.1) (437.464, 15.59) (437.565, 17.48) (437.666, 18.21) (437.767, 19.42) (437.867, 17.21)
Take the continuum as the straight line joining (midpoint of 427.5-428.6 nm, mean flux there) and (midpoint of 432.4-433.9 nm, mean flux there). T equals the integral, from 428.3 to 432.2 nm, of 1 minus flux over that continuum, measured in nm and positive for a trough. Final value 0.34 nm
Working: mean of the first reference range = 17.8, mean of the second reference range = 19.5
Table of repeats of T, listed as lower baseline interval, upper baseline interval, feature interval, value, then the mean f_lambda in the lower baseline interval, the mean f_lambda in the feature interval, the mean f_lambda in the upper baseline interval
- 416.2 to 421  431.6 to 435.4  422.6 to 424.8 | 0.05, 20.3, 19.5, 19.3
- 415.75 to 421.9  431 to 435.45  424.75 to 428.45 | 0.15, 20.2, 18.7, 18.8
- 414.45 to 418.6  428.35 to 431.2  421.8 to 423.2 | -0.06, 20.6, 19.1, 15.4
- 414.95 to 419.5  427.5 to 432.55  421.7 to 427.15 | -0.22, 20.6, 19.3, 17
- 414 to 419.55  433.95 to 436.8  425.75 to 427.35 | 0.10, 20.5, 18.7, 19.4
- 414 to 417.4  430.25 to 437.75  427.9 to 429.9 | 0.17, 20.6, 17.5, 18.6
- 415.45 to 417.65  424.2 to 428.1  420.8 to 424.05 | 0.10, 21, 19.2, 19.1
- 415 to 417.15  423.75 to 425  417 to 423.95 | 0.23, 21.1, 19.7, 19.7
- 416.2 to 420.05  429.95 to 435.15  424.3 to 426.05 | -0.07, 20.4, 19.8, 17.7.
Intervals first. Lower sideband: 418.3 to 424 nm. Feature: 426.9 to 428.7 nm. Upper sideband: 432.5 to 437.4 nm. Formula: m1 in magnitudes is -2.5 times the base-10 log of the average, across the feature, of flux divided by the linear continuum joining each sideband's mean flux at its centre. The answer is 0.103 mag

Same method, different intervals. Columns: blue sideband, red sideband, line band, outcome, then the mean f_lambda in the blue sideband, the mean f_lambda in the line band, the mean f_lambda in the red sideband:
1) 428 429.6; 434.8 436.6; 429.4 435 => 0.082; 17.8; 17.6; 20.1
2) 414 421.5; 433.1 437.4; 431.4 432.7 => -0.023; 20.3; 20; 19.4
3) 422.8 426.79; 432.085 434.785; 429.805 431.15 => 0.408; 19.6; 13.1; 18.8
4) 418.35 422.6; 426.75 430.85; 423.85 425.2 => -0.095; 19.6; 19.8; 16.6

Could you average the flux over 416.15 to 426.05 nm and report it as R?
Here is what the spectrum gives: 19.9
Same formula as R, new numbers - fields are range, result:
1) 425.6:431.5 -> 17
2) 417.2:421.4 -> 19.9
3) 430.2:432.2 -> 16.8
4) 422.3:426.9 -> 19.2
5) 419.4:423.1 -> 19.3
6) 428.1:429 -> 17.5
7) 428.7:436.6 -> 18.2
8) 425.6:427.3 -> 18.9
